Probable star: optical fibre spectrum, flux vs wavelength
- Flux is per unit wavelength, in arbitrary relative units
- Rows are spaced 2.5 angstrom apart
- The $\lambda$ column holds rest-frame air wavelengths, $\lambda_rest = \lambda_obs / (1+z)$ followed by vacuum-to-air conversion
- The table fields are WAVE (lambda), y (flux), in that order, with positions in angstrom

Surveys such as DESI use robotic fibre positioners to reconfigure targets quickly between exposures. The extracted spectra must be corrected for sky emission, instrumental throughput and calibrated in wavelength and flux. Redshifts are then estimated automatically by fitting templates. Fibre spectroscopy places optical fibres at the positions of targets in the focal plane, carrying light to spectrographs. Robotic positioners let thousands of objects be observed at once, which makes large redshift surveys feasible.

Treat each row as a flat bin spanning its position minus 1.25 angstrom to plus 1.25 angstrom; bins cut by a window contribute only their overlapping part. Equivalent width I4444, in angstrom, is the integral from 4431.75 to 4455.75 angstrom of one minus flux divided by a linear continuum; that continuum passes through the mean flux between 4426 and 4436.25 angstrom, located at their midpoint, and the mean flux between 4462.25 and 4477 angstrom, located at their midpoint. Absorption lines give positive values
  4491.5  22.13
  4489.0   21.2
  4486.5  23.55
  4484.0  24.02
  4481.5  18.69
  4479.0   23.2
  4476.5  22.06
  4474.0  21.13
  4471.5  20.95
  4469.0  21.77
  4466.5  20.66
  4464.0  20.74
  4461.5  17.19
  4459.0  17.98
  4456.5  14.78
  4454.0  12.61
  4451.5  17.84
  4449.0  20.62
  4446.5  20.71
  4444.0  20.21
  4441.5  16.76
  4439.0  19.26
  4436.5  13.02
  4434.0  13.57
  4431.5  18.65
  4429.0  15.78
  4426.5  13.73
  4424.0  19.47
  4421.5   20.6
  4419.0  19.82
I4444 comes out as 0.0 angstrom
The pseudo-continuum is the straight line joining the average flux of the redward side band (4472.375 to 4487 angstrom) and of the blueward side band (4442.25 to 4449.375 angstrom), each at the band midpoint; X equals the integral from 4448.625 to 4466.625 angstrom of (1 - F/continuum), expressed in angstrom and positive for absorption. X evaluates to 2.9 angstrom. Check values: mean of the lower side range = 20.2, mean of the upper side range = 22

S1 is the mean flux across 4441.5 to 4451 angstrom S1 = 19.8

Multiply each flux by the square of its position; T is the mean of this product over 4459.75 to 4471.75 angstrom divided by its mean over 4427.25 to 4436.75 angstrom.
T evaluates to 1.33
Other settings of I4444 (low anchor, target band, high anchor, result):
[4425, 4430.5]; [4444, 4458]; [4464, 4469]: 0.71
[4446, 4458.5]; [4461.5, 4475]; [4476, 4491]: -0.68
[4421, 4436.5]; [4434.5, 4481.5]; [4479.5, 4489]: 1.37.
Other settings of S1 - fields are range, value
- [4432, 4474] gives 18.1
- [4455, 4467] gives 18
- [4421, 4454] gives 17.5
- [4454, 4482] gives 19.6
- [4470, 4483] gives 21.3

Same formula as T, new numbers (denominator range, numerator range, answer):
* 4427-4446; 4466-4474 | 1.28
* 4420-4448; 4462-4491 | 1.26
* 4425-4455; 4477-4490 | 1.33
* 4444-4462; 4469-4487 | 1.26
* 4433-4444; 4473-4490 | 1.38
